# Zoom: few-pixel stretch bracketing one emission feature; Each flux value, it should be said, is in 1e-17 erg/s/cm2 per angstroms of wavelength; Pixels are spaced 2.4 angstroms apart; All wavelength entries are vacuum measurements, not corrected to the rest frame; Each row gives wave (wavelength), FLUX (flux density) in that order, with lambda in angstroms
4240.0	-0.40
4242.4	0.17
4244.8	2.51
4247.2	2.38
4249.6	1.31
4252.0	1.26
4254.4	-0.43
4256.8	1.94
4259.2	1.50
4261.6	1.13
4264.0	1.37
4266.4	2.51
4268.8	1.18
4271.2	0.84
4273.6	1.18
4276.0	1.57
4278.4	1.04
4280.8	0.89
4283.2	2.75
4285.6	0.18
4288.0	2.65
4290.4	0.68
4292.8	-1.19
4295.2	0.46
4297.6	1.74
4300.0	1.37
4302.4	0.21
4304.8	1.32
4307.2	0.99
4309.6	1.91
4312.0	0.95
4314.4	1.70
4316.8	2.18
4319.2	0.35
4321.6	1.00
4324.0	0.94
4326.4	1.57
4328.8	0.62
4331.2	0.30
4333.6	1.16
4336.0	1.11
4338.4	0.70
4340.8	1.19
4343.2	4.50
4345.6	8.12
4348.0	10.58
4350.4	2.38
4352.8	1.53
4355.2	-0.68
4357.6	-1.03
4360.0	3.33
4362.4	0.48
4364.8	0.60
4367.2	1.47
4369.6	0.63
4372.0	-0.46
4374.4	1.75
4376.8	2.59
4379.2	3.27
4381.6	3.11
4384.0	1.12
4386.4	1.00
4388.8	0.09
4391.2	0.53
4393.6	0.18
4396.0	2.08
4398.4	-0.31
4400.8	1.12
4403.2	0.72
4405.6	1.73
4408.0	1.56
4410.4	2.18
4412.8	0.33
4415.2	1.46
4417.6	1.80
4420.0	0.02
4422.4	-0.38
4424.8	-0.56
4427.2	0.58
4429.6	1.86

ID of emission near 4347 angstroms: [O II]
